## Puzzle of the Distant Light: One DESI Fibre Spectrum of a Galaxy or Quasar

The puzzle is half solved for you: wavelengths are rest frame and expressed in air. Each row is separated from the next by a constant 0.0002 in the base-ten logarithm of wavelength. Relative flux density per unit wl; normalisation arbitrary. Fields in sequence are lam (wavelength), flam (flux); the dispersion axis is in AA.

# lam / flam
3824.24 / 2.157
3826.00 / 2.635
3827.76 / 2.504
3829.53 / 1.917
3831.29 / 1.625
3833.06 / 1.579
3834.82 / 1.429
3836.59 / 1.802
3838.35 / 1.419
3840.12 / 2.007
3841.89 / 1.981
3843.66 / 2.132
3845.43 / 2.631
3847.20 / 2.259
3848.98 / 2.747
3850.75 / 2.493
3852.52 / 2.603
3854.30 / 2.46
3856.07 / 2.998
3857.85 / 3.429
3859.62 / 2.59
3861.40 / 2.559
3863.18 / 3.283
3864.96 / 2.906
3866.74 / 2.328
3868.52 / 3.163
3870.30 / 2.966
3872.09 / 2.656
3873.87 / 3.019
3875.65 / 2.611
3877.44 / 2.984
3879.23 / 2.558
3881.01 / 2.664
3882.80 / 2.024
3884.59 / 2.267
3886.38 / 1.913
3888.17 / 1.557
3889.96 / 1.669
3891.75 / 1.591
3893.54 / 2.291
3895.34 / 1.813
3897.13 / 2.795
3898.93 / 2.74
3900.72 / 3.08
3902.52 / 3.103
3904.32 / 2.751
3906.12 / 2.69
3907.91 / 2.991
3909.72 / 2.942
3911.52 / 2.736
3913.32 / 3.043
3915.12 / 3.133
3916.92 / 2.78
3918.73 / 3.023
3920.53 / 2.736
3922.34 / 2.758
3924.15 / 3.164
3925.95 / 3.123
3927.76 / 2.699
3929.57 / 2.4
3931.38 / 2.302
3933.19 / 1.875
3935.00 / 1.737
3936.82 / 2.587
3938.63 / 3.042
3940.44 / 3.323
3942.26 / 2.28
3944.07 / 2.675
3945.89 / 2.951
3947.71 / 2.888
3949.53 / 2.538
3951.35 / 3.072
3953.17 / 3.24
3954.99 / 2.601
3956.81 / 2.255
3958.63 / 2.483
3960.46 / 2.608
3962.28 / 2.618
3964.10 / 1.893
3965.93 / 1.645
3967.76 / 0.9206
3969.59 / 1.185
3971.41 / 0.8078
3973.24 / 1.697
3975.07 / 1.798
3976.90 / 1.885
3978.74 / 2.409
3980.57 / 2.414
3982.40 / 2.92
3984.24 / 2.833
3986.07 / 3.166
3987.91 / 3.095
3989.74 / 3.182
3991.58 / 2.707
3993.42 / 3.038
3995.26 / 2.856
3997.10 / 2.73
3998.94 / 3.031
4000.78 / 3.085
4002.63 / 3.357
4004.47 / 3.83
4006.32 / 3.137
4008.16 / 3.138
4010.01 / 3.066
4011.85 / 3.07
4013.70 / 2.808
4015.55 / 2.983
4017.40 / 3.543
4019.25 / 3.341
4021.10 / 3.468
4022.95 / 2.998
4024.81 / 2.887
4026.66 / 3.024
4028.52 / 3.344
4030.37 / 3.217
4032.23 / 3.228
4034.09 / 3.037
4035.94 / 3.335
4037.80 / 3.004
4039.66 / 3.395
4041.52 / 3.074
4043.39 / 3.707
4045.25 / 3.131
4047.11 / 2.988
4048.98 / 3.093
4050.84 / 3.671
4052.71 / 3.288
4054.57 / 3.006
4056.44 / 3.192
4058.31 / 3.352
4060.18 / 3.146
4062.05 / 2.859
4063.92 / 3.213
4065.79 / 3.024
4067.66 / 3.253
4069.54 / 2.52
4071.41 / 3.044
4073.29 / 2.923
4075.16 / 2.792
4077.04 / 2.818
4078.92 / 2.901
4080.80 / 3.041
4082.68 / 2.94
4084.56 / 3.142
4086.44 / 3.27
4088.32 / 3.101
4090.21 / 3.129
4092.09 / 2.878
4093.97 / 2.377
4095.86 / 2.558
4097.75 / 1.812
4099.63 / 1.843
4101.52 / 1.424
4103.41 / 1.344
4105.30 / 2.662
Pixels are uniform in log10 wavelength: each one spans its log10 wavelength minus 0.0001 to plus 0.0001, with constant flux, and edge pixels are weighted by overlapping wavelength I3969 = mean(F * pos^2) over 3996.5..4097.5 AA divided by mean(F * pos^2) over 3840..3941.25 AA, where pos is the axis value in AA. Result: 1.3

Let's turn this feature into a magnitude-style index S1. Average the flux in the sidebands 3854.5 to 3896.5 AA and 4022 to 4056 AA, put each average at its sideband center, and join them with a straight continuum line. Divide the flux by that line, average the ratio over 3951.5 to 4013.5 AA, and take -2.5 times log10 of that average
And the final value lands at 0.152 mag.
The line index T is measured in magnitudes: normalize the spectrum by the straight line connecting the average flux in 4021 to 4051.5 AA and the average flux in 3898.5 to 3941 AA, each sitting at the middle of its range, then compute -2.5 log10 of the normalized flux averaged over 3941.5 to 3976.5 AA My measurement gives 0.30 mag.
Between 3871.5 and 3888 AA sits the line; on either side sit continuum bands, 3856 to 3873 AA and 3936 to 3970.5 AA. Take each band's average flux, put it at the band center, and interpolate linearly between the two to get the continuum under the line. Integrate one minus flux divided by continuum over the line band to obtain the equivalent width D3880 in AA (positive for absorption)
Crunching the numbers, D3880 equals 2.0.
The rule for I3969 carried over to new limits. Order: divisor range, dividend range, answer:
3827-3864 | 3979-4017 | 1.41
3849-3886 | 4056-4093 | 1.24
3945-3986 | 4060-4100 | 1.33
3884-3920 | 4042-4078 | 1.32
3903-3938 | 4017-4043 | 1.25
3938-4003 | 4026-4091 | 1.29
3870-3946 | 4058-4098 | 1.22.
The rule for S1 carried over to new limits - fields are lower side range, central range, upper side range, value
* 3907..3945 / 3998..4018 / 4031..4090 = -0.08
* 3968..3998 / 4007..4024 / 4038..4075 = -0.16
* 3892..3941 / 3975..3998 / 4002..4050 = 0.11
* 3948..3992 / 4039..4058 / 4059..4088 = -0.15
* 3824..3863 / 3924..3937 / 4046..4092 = 0.06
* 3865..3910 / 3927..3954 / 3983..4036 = 0.06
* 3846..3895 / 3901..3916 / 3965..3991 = -0.22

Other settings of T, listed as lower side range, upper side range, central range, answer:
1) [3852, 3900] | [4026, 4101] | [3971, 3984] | 0.320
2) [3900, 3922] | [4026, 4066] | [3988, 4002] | 0.046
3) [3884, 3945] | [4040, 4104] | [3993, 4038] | -0.135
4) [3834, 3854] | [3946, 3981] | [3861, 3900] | -0.149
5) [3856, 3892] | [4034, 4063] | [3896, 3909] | -0.074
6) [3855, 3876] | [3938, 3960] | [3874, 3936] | 0.112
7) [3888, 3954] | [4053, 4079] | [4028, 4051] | -0.099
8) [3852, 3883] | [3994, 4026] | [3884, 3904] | 0.248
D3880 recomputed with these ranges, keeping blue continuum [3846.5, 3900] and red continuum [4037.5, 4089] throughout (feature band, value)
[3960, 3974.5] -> 6.02 AA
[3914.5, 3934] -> -0.29 AA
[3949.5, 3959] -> 0.17 AA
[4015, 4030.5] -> -1.16 AA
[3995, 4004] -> -0.47 AA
